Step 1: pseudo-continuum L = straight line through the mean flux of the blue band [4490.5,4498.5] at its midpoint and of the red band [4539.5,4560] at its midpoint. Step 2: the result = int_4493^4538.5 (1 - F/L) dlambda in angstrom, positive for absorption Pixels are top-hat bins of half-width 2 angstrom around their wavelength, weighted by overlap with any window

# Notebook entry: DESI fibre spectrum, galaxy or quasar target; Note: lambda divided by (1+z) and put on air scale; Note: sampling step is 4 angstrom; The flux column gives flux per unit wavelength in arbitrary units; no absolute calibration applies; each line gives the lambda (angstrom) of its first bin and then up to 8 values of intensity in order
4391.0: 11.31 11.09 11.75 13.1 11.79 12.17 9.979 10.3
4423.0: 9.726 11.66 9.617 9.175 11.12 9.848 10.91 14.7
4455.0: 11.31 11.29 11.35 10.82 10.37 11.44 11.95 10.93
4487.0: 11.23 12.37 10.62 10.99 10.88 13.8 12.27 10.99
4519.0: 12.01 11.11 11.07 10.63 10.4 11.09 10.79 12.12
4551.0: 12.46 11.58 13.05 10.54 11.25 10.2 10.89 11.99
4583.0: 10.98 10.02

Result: 0.6 angstrom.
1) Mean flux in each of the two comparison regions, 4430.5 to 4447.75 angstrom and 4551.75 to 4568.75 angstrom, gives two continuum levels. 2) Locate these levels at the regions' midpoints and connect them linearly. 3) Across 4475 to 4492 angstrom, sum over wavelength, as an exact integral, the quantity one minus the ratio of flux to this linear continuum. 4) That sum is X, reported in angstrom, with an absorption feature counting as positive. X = -1.4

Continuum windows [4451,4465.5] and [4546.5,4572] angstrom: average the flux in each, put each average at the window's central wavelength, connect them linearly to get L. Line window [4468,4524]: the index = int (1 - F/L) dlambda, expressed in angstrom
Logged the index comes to 1.1 angstrom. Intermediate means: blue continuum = 11.8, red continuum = 11.6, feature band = 11.5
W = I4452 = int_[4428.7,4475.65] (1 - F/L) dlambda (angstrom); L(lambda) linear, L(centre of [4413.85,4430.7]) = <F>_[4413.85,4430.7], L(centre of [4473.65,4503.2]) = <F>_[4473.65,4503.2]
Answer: -0.8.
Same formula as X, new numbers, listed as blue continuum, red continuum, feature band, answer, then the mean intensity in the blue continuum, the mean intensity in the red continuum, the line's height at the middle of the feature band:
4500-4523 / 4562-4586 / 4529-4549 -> 0.8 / 11.9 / 11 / 11.5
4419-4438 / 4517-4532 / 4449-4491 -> -3.9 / 10.1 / 11.2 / 10.6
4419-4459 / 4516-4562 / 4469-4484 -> -0.1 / 10.9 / 11.5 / 11.1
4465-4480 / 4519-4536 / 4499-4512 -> -1.3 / 11.1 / 11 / 11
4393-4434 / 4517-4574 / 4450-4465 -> -1.1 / 11.1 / 11.3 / 11.1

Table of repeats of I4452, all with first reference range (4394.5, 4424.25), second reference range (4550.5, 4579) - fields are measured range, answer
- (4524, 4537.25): 0.75 angstrom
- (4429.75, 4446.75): 1.88 angstrom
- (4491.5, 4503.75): 0.37 angstrom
